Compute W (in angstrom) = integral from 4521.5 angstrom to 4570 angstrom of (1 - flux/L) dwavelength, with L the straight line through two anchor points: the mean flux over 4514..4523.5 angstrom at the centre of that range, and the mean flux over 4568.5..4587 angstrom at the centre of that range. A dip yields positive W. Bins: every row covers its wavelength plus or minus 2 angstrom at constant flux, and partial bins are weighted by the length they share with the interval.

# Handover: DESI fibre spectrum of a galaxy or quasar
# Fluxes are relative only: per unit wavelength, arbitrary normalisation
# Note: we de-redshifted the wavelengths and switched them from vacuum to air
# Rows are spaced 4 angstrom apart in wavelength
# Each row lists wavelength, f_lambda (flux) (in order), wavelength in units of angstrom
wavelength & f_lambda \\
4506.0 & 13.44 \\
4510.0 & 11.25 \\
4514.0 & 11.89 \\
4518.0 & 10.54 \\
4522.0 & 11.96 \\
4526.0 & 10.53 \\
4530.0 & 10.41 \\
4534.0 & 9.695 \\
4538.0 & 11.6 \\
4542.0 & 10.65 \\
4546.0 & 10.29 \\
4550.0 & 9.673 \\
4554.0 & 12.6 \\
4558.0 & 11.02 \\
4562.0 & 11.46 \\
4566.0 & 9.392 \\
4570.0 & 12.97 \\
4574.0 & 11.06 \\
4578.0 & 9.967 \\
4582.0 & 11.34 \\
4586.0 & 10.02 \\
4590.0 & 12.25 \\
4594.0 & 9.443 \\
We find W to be 1.7 angstrom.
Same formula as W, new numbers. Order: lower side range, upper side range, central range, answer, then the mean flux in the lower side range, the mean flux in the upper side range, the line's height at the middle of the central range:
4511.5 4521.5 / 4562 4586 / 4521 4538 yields 0.8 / 11.3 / 10.9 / 11.2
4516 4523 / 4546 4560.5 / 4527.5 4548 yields 1.0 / 11.1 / 11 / 11.1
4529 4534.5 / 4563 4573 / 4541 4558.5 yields -0.3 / 10.1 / 11.2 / 10.6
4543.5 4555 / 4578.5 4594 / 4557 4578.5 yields -0.5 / 10.7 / 10.9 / 10.8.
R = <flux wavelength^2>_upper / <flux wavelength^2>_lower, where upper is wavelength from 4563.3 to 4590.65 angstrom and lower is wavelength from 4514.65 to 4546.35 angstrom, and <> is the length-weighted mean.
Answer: 1.04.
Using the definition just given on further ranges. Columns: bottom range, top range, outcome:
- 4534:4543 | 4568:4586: 1.05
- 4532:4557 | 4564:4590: 1.03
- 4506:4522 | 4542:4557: 0.95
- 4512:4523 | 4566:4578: 1.01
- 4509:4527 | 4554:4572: 1.03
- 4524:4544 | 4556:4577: 1.07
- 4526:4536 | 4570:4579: 1.12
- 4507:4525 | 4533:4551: 0.92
